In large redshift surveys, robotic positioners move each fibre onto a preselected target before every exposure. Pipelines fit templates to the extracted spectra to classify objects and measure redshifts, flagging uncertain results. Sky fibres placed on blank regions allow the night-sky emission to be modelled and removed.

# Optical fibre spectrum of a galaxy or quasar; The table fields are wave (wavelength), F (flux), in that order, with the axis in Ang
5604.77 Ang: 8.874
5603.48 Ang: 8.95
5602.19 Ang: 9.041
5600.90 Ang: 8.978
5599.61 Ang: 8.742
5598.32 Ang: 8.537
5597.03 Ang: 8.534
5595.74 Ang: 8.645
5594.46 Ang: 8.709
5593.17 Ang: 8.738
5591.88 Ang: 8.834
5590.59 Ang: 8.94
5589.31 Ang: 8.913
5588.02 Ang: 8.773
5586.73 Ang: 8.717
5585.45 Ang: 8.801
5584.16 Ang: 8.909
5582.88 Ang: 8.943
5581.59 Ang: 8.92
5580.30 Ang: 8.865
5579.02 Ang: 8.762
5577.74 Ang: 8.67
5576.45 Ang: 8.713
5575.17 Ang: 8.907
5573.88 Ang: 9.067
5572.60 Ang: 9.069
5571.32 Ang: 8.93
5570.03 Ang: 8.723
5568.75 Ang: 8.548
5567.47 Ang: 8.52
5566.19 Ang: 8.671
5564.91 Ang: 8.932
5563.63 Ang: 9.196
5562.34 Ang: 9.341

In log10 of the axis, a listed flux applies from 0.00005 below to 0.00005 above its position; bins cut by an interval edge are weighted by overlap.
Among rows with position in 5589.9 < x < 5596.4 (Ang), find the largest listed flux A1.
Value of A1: 8.94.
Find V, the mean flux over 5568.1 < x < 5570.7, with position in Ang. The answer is 8.63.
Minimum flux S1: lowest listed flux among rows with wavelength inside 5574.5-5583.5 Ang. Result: 8.67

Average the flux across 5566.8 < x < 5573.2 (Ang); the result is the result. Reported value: 8.76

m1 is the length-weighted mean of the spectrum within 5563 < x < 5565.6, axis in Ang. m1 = 9.07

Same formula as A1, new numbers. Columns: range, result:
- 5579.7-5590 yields 8.943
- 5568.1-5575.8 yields 9.069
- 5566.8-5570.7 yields 8.723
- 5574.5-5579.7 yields 8.907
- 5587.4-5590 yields 8.913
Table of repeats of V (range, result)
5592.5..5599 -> 8.63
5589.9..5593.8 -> 8.84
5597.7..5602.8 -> 8.82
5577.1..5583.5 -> 8.83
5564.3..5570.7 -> 8.68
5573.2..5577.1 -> 8.89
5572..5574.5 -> 9.08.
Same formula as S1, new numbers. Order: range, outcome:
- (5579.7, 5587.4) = 8.717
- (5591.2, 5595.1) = 8.709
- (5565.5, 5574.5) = 8.52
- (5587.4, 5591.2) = 8.773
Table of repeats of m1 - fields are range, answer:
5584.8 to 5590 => 8.81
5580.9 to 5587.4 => 8.85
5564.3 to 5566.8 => 8.81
